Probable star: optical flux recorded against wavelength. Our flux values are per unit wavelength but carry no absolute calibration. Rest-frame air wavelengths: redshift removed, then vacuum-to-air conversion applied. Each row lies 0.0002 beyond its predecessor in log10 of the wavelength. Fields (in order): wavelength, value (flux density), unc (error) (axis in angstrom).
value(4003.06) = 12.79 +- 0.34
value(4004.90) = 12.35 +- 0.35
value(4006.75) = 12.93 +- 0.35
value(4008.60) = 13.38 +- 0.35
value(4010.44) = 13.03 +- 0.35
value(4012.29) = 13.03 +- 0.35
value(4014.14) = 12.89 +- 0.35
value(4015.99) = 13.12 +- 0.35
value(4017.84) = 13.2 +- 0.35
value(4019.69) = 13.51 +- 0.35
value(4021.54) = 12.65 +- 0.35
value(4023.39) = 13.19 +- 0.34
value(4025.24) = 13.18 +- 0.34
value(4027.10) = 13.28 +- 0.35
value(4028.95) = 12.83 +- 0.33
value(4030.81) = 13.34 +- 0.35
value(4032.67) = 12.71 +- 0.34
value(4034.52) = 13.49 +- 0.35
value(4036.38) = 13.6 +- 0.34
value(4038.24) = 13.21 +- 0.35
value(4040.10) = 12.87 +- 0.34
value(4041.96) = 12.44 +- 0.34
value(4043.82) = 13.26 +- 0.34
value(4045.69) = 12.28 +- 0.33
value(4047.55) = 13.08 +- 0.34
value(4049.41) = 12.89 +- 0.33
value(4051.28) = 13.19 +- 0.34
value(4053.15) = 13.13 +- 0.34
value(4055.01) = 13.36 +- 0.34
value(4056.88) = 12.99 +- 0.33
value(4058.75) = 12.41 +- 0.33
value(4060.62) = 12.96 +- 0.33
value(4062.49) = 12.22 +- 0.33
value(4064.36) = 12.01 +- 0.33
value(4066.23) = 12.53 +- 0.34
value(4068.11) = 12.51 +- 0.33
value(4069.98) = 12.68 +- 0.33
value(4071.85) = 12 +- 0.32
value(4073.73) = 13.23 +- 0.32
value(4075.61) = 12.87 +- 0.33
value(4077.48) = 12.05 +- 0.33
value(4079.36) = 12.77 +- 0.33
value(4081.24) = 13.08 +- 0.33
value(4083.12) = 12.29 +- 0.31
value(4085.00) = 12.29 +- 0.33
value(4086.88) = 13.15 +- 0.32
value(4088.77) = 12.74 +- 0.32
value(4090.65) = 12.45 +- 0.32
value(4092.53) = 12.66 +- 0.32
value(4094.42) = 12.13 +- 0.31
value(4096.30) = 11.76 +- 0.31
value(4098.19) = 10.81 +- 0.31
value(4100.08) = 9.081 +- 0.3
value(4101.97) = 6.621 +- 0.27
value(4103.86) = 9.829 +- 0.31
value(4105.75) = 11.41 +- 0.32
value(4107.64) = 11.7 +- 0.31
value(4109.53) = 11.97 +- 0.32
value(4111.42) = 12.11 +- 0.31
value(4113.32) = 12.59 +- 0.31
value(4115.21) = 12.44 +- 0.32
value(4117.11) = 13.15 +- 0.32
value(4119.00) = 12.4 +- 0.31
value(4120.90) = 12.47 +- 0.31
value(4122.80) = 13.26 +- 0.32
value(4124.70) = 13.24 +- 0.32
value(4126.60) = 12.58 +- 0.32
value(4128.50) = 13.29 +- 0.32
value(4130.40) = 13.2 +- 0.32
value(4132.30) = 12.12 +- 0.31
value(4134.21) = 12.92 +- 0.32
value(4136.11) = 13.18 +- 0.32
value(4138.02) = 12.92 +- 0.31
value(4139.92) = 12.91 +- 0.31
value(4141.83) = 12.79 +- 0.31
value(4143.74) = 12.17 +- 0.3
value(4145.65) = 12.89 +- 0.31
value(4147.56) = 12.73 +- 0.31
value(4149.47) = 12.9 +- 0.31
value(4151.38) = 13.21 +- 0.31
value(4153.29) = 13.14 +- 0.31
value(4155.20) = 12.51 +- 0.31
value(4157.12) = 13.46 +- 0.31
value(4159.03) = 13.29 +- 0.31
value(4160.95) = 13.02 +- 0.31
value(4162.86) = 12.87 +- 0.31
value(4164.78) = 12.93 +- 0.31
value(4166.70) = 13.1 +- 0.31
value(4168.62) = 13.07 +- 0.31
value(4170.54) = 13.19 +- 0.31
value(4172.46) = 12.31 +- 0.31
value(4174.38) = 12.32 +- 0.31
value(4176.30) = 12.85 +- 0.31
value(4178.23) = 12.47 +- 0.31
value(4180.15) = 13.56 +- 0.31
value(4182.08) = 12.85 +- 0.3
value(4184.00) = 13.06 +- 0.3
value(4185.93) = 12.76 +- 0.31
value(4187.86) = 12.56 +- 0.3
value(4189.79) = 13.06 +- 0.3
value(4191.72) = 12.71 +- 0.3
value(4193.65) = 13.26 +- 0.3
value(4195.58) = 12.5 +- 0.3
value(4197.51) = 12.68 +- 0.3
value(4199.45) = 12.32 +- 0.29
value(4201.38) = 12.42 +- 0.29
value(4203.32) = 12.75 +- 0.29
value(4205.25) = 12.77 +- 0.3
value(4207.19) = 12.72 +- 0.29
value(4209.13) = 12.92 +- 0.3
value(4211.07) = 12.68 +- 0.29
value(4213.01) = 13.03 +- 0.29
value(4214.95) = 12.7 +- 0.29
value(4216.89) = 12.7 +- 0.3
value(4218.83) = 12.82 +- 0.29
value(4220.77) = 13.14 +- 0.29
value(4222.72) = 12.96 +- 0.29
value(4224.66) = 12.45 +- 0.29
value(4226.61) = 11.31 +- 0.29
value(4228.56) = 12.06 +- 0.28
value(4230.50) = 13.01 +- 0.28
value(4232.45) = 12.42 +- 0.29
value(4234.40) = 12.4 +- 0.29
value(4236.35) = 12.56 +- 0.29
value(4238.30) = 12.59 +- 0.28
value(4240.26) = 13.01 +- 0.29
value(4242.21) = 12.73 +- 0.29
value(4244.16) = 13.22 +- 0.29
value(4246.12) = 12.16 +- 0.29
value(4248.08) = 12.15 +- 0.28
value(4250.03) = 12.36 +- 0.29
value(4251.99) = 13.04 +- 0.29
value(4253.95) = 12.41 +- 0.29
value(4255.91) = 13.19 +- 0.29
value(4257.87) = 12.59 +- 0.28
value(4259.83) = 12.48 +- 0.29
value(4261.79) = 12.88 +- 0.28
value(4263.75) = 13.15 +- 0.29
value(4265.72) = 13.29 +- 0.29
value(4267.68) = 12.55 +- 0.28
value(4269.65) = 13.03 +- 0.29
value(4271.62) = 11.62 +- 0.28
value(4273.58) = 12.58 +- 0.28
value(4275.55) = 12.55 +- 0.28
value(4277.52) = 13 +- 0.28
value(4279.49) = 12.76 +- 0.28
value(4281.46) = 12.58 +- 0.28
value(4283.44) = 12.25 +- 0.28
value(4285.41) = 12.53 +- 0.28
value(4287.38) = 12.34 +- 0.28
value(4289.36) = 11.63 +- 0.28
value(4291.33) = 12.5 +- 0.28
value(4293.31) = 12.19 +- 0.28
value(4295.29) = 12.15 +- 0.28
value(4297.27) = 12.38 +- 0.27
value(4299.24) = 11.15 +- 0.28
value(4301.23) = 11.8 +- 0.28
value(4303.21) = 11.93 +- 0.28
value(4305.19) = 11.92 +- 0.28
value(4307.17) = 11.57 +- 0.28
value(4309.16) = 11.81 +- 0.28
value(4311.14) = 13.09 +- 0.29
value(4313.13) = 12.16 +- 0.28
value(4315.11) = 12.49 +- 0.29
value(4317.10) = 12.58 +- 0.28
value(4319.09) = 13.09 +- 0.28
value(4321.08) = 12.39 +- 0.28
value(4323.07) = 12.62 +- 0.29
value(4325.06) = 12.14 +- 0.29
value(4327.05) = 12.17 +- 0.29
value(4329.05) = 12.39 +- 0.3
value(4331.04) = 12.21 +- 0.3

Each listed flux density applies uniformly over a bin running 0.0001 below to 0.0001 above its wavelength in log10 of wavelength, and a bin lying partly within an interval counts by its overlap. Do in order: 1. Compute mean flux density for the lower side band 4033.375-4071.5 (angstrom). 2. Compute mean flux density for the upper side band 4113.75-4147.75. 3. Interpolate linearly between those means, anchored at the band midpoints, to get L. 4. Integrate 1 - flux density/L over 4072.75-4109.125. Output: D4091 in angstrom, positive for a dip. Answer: 3.1 angstrom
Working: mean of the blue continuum 12.8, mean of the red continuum 12.8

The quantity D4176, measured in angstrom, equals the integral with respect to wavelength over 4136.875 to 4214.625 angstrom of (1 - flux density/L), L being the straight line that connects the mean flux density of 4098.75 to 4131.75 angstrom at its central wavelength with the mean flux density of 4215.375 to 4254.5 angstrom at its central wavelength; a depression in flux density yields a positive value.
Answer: -4.0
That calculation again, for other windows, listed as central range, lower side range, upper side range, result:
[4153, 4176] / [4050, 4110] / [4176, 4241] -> -0.8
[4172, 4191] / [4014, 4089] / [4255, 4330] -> -0.3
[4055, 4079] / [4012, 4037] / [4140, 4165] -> 0.9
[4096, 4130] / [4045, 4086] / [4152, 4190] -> 2.8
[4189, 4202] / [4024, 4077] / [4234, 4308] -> -0.1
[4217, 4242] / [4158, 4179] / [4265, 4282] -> 0.3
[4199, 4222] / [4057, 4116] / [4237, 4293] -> -0.6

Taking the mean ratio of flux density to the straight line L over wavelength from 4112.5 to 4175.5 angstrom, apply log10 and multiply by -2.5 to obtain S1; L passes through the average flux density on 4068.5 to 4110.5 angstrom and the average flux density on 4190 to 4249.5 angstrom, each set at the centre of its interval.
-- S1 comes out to -0.062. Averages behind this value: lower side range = 11.8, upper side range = 12.6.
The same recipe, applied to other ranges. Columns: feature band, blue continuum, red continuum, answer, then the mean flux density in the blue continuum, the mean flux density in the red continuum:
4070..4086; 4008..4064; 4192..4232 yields 0.03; 13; 12.7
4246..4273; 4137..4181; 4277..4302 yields -0.02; 12.9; 12.2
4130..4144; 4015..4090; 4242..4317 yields -0.01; 12.9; 12.4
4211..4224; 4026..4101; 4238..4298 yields -0.02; 12.6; 12.6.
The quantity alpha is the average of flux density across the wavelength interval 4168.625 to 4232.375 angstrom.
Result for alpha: 12.7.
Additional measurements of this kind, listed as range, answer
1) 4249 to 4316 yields 12.4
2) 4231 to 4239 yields 12.5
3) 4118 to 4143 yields 12.9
